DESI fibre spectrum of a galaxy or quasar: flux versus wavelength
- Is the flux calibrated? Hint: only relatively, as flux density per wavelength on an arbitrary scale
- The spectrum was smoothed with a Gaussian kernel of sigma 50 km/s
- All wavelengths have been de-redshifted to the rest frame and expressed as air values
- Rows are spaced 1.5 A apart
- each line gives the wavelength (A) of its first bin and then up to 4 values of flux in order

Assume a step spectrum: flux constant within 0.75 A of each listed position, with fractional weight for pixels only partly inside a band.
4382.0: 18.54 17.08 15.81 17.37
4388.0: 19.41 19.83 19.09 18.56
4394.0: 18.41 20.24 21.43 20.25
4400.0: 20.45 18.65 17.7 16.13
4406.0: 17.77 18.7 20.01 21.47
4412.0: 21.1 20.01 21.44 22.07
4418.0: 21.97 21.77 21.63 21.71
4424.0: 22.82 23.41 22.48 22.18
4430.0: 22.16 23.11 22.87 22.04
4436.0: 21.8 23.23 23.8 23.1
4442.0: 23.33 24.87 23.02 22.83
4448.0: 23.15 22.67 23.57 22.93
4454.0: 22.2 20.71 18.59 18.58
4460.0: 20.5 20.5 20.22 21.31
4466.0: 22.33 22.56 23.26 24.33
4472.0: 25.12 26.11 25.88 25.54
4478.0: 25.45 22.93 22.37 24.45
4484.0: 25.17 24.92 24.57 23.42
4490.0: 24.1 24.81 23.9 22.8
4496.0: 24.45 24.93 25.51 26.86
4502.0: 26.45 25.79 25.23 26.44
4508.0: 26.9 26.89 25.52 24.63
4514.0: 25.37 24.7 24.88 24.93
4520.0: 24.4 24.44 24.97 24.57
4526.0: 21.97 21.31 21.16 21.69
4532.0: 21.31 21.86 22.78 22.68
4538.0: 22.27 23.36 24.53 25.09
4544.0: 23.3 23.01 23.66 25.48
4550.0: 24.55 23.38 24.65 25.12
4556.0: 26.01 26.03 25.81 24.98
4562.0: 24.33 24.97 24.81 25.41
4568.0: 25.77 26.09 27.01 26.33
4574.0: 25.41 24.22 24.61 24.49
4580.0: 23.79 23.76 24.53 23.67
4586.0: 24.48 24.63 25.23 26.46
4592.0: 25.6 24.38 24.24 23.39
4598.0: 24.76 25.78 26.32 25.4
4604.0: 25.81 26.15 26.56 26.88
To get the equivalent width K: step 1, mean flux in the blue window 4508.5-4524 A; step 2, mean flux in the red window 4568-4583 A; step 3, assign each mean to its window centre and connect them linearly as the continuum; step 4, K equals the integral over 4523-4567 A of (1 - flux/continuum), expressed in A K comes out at 2.3 A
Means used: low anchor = 25.1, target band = 23.8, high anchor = 25.1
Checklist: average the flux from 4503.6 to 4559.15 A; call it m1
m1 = 24.2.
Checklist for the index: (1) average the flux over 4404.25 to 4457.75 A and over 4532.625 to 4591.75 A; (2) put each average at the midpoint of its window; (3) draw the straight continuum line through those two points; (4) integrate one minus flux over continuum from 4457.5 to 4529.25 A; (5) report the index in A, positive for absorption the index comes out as -2.9 A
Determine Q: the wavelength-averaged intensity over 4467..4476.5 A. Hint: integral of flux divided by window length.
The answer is 24.7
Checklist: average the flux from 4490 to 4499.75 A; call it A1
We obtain 24.4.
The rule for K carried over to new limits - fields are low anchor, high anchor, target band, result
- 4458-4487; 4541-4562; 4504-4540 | 0.3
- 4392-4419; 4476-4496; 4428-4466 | -0.2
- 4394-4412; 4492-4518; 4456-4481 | 0.6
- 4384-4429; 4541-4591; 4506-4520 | -1.3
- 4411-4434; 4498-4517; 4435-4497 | 2.1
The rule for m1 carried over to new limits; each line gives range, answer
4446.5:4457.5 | 22.1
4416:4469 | 22.2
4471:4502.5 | 24.7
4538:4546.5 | 23.7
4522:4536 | 22.4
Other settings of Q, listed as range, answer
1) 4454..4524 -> 24.1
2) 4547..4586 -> 25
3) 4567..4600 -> 24.9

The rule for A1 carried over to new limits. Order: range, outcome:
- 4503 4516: 25.7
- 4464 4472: 23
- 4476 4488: 24.4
